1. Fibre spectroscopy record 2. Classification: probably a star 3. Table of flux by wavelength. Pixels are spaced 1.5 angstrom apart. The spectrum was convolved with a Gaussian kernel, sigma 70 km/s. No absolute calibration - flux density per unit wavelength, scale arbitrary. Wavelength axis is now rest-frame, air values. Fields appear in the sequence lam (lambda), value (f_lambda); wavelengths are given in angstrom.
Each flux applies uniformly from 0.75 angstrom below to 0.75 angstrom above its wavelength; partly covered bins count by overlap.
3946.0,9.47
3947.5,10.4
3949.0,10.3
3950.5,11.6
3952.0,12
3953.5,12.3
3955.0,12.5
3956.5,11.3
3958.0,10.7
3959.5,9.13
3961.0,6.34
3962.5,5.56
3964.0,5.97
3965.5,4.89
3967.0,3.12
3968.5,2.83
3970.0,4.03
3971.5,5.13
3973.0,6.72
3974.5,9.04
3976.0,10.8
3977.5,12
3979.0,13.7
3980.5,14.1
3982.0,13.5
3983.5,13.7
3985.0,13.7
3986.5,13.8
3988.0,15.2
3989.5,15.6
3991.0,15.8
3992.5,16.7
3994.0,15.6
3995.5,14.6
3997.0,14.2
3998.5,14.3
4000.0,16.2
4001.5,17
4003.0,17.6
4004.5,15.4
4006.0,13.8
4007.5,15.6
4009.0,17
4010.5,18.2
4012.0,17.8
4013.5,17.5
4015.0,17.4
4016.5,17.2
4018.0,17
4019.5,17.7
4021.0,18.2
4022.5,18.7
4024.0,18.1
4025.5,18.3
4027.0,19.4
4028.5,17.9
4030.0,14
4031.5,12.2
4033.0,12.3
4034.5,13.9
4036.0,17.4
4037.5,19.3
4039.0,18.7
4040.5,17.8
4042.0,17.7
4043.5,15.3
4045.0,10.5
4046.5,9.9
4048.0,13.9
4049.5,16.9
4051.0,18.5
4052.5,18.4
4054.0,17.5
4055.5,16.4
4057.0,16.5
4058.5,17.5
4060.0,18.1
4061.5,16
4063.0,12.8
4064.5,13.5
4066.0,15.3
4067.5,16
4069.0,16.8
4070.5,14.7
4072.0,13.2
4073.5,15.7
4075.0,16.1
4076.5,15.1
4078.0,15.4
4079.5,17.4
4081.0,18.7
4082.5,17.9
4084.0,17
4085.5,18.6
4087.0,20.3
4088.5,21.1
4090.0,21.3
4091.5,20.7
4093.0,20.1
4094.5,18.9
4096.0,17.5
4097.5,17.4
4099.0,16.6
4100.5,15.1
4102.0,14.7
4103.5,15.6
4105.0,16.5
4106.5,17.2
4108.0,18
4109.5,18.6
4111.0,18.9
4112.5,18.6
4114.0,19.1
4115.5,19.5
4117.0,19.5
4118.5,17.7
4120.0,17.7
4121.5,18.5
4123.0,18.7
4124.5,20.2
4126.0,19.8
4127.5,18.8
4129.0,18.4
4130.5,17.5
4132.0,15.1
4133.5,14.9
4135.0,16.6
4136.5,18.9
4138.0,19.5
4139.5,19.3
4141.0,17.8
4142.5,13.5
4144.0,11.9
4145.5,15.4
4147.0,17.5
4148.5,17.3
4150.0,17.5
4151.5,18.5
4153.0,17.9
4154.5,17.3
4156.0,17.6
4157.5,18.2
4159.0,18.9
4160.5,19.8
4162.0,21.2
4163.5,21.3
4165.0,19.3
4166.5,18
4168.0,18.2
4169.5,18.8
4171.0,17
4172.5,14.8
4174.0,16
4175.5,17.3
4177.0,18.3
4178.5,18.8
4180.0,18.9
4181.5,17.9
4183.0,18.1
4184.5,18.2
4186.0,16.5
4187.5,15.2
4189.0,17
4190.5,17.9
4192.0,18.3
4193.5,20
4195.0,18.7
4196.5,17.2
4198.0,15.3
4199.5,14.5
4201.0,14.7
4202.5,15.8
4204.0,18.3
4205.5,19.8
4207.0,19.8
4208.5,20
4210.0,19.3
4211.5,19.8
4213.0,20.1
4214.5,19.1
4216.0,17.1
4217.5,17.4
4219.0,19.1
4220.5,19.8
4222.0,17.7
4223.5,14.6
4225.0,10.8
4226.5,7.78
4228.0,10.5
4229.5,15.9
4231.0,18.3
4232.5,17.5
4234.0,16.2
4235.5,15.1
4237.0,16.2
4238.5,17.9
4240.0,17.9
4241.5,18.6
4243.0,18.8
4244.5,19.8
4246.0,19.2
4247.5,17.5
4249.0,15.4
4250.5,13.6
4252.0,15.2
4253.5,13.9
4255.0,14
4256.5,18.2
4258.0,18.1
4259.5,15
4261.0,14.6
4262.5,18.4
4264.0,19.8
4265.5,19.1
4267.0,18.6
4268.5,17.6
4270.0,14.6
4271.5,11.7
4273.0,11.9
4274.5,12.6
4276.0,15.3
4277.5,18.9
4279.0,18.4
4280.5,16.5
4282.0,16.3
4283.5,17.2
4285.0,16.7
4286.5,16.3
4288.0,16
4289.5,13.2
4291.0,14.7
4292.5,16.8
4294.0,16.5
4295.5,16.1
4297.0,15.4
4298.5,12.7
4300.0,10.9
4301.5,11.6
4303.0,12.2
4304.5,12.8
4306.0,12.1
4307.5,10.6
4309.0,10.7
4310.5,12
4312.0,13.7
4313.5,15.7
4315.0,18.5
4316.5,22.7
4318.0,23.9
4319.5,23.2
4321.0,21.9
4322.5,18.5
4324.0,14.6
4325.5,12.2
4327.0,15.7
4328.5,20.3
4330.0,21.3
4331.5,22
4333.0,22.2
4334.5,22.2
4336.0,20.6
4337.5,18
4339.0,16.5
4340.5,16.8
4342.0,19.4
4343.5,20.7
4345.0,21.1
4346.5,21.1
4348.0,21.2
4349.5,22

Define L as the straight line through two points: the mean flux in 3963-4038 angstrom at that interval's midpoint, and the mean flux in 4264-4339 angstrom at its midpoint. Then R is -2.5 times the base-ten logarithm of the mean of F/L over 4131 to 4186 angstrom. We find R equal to -0.155 mag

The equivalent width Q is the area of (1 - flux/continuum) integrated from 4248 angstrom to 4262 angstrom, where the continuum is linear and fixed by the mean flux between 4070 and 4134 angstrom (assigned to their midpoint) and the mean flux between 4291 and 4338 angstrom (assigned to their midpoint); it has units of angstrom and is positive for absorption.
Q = 1.3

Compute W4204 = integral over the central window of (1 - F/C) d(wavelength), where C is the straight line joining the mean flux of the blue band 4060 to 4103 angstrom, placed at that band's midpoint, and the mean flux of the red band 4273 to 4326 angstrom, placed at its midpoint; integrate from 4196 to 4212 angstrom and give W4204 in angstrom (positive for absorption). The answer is -1.5 angstrom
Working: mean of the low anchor 16.9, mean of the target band 17.7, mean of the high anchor 15.6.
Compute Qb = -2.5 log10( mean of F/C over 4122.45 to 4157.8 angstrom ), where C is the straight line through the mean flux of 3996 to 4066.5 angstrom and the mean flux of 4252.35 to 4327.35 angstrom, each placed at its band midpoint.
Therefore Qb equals -0.09 mag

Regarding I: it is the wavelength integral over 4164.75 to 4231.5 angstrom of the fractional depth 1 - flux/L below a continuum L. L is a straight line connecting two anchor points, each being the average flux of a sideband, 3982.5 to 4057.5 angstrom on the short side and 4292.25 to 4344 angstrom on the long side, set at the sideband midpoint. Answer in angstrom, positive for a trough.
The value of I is -2.7 angstrom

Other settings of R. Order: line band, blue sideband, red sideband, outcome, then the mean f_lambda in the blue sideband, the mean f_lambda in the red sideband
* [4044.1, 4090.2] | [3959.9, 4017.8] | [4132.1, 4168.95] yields -0.08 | 12.7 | 17.7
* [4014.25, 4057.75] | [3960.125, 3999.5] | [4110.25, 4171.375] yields -0.23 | 10.8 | 18.1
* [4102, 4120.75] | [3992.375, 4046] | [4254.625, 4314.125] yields -0.13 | 16.4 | 15.1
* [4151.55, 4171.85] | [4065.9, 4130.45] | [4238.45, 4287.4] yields -0.08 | 17.8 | 16.6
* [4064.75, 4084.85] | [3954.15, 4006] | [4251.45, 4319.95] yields -0.24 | 11.5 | 15.6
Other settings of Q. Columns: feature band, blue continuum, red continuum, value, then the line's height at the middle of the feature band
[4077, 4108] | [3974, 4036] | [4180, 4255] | -3.4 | 16.1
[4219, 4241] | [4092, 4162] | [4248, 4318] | 0.8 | 16.2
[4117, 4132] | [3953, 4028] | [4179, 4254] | -2.8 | 15.5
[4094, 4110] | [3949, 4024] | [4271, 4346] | -2.9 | 14.2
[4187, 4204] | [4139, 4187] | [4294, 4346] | 0.7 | 17.6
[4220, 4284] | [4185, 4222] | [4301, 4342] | 5.4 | 17.6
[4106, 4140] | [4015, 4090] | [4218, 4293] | -4.0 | 16.4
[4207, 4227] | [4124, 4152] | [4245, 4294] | -0.9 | 16.6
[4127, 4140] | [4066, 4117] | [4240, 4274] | -0.3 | 17.3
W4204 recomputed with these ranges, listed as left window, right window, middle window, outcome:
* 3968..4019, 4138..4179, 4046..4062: -1.1 angstrom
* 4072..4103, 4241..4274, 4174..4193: -0.8 angstrom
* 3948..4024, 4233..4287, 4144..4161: -2.7 angstrom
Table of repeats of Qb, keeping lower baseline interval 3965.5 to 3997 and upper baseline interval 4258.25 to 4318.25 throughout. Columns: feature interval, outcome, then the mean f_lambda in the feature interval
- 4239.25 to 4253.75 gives -0.15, 17.1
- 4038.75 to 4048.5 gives -0.20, 14.7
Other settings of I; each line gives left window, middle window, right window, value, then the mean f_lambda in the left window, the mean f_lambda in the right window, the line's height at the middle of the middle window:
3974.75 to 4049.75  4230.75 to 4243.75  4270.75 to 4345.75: -0.82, 15.6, 16.6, 16.3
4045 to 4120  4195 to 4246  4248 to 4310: -4.42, 17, 15.1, 15.7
